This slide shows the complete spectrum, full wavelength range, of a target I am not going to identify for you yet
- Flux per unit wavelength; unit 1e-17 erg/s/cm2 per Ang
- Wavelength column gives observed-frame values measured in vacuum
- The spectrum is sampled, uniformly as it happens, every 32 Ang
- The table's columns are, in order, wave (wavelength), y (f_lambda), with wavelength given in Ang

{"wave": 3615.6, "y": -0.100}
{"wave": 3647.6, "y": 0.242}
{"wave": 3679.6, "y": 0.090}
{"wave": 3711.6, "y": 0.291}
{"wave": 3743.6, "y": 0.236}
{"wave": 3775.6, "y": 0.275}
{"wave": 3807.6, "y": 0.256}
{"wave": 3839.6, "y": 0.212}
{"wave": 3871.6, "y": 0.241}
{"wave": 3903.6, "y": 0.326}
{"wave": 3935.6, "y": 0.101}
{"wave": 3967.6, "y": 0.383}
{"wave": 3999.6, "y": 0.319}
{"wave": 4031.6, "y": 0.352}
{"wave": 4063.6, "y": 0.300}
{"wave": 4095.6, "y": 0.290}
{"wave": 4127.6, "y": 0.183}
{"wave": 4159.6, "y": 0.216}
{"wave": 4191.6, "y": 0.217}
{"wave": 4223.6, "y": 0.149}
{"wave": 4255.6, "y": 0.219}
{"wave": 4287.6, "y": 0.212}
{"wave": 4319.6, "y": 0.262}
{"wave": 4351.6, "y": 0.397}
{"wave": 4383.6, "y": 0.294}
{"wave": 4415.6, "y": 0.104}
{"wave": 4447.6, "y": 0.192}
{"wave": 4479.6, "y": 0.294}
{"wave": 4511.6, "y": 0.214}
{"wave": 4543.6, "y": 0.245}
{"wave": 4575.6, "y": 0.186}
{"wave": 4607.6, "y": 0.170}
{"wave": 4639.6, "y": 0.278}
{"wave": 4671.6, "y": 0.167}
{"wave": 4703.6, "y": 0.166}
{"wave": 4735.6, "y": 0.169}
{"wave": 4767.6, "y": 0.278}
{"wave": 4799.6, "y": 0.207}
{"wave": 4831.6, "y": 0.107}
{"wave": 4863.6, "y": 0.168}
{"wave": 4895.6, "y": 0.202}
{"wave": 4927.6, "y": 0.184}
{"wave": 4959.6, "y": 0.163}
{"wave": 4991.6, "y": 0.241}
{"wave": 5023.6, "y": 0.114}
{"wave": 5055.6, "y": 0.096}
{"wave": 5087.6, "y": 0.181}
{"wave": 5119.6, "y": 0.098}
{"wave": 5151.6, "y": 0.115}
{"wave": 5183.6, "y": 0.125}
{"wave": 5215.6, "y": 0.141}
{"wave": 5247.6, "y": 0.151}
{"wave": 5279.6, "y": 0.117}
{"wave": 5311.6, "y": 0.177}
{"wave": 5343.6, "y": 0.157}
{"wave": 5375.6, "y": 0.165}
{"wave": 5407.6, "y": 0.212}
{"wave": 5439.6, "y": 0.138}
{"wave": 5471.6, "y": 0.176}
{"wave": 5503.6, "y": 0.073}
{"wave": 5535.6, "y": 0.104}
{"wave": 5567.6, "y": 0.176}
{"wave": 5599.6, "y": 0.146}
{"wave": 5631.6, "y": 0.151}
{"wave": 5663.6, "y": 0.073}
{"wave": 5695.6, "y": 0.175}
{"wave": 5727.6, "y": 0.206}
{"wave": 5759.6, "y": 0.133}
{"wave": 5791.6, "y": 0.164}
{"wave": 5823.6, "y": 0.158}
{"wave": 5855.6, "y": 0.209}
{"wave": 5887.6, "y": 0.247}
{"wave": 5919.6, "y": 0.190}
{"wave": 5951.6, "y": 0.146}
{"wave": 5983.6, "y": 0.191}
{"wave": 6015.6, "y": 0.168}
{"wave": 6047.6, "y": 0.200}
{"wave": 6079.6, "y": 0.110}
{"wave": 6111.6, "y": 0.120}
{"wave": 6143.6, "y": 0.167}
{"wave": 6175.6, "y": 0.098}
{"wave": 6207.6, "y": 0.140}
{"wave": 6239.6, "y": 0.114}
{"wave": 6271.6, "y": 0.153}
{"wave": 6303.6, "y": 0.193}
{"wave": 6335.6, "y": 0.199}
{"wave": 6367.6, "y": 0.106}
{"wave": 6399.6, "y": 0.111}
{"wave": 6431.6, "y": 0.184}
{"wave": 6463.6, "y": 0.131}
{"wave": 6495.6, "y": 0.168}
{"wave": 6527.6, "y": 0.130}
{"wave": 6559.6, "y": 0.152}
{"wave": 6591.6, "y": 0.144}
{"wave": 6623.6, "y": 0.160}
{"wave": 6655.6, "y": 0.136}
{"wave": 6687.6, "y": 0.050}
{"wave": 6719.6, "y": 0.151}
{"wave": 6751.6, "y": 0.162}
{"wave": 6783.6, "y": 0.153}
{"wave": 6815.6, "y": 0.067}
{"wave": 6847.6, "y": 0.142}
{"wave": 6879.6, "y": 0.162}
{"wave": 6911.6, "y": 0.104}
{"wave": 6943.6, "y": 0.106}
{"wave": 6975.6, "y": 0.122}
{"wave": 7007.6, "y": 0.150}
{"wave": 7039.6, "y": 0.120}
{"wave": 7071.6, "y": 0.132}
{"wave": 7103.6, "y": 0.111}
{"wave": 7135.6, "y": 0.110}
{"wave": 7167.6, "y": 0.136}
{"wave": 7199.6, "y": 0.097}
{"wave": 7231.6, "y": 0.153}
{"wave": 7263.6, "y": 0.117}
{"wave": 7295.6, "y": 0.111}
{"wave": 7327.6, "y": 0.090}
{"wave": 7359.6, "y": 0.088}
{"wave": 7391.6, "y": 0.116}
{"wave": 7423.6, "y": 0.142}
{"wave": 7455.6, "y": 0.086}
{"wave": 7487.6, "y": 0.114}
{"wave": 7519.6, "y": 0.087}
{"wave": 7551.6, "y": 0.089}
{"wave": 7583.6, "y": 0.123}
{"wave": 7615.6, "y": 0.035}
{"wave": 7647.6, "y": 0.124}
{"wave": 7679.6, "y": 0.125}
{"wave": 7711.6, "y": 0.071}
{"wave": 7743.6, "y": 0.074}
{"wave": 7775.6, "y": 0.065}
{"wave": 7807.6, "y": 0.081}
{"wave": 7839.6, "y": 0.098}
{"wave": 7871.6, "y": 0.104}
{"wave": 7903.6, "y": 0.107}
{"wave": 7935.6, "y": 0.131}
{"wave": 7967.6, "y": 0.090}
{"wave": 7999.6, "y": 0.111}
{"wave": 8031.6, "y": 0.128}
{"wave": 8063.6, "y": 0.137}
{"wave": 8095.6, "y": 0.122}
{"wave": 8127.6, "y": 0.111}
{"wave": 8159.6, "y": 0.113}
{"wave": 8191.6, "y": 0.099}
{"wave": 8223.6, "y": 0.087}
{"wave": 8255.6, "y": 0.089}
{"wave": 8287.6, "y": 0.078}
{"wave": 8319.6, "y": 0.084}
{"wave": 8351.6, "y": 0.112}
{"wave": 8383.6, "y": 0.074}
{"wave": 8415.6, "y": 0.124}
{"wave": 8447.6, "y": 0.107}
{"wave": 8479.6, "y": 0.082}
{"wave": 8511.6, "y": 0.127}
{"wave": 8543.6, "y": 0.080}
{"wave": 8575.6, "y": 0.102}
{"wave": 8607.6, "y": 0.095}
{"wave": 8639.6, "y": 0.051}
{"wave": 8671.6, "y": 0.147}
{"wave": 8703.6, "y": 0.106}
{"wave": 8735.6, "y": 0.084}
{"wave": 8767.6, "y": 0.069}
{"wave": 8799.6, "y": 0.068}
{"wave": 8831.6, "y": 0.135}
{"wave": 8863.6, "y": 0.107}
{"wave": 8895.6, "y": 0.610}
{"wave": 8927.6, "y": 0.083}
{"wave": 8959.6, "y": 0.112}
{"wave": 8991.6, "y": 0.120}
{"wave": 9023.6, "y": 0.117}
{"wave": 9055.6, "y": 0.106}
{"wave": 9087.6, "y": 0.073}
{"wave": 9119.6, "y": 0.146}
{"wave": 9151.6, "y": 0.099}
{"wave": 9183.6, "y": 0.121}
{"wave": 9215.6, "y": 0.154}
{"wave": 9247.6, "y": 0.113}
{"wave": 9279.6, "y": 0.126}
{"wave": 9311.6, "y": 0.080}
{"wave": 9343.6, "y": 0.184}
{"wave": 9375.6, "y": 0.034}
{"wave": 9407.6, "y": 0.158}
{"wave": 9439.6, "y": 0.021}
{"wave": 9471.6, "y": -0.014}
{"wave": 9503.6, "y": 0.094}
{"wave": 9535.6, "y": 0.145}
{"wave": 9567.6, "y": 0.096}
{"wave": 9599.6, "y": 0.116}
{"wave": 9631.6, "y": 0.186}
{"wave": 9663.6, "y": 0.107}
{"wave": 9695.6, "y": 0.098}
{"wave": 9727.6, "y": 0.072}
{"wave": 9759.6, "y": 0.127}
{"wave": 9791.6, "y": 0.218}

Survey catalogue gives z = 1.386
